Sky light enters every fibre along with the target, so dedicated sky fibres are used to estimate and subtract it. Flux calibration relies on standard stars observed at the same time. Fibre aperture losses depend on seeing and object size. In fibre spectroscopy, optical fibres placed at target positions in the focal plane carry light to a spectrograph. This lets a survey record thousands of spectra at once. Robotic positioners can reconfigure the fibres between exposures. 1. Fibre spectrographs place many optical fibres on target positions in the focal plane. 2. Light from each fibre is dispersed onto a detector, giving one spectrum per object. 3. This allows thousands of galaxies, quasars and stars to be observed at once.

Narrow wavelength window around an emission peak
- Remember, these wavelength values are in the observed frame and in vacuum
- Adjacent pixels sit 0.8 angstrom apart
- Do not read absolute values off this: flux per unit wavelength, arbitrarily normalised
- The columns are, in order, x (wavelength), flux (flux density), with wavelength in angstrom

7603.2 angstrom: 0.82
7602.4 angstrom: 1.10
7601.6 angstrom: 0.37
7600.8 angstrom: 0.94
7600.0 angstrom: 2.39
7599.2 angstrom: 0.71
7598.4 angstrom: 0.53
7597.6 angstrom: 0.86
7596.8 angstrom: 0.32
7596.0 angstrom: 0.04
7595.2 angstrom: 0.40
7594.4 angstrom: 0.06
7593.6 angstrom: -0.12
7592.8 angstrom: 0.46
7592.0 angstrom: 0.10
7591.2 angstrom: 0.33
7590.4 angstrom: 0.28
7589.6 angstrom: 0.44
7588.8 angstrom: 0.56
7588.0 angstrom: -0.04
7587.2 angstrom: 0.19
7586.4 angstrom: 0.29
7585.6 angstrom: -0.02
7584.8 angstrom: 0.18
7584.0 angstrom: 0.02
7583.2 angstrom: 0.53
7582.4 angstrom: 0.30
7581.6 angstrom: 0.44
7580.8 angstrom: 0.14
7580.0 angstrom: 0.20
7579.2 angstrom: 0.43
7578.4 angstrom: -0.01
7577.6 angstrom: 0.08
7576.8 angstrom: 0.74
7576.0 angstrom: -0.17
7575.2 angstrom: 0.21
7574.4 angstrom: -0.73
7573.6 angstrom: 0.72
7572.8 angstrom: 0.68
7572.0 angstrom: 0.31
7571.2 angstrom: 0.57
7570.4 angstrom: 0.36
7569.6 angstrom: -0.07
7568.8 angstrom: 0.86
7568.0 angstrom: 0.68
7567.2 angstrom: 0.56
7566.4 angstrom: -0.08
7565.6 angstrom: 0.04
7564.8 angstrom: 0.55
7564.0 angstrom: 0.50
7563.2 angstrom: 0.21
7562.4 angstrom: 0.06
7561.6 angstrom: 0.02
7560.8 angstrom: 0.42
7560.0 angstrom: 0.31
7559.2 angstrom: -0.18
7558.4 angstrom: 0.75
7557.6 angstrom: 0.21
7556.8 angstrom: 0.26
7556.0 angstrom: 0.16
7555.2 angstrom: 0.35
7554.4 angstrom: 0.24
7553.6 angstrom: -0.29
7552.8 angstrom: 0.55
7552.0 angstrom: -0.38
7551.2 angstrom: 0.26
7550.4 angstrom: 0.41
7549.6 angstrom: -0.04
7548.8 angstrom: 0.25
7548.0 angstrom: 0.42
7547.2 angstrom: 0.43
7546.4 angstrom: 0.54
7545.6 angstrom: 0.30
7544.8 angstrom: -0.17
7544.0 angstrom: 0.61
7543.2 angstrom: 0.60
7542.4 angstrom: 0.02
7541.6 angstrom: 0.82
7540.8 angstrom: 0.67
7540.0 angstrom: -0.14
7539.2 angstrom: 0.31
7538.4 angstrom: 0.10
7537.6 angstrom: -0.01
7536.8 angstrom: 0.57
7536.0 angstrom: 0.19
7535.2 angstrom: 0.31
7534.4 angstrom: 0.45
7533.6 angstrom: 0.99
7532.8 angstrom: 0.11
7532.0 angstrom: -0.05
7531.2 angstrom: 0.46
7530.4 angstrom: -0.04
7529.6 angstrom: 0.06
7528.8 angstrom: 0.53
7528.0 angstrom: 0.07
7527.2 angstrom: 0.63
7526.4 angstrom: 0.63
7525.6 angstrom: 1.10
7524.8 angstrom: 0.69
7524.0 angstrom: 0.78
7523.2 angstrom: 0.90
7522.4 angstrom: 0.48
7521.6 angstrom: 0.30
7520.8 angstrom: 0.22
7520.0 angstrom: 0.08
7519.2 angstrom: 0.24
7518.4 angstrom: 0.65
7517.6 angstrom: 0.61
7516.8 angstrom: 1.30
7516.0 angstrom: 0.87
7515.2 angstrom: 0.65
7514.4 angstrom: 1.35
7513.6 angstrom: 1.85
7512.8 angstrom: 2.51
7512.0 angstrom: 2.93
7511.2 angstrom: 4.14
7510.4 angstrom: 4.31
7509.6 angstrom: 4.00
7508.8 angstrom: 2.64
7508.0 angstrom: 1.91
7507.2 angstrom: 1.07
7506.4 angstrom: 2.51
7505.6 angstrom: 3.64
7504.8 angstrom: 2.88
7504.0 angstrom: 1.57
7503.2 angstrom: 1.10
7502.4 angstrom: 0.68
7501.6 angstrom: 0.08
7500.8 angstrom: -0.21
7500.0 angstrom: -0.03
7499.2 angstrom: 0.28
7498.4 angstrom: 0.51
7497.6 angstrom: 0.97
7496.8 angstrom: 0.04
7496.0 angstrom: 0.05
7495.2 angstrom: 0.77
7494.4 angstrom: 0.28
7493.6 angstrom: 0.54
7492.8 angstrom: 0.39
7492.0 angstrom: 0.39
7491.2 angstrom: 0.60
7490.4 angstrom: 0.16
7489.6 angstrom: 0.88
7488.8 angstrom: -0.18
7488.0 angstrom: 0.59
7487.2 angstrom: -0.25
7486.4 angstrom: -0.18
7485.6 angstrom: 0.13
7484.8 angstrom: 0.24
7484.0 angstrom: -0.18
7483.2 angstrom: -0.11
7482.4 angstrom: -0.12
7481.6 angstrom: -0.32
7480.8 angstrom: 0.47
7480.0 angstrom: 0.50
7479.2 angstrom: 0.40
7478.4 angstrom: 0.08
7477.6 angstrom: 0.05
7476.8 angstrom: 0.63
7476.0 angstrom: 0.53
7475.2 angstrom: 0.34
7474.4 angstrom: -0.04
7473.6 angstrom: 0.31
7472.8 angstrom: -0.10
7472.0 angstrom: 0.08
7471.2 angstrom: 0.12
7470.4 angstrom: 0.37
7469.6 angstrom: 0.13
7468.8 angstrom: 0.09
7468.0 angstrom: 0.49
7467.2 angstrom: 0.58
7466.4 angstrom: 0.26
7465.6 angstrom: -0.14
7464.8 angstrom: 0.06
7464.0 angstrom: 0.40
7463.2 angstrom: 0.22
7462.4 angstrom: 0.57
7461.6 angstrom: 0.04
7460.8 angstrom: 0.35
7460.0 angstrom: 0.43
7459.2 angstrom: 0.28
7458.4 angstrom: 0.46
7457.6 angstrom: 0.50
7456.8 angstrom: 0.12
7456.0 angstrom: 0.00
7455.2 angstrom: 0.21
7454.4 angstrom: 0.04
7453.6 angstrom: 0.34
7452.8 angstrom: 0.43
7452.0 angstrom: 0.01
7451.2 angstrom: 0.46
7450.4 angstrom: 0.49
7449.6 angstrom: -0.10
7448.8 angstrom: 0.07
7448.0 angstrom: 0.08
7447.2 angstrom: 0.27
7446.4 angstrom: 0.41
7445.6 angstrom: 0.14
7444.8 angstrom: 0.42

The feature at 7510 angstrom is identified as [O II] 3727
